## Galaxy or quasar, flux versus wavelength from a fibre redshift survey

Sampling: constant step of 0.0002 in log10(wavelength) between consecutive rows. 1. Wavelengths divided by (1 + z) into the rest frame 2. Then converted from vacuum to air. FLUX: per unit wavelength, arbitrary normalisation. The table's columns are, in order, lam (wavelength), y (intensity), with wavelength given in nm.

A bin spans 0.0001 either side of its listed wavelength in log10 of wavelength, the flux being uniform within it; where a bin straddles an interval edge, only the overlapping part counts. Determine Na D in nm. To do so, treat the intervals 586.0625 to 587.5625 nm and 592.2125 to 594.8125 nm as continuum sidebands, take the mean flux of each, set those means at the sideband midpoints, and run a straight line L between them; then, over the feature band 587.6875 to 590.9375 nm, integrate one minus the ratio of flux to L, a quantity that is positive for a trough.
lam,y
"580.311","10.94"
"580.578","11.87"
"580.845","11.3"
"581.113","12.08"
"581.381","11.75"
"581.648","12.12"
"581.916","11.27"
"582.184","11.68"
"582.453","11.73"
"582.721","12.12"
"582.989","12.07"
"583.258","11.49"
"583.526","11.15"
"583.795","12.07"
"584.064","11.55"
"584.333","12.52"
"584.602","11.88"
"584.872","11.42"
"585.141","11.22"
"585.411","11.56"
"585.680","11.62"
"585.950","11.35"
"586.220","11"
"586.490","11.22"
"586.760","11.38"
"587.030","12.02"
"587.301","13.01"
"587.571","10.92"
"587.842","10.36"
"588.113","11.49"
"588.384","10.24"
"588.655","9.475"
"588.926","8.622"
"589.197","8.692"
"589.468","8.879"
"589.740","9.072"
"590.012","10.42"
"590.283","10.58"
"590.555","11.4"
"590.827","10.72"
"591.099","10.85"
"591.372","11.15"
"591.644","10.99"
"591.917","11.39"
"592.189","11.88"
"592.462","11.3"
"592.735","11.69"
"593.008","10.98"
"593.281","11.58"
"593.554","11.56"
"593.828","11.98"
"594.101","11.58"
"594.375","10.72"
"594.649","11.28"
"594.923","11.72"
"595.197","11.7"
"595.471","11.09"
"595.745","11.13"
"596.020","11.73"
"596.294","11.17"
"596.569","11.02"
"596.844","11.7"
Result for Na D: 0.44 nm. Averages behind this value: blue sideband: 11.7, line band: 10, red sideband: 11.4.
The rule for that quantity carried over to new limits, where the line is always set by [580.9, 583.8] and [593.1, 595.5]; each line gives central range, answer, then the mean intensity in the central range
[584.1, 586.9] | 0.04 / 11.5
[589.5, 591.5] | 0.18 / 10.5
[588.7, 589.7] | 0.24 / 8.83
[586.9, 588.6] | 0.06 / 11.2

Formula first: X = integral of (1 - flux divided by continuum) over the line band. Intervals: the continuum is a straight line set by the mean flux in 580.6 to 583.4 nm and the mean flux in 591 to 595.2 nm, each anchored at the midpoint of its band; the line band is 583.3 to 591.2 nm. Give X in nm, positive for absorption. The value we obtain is 0.45 nm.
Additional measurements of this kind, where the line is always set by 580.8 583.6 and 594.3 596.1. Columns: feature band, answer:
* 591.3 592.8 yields 0.005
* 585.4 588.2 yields 0.037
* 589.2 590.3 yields 0.190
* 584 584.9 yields -0.019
